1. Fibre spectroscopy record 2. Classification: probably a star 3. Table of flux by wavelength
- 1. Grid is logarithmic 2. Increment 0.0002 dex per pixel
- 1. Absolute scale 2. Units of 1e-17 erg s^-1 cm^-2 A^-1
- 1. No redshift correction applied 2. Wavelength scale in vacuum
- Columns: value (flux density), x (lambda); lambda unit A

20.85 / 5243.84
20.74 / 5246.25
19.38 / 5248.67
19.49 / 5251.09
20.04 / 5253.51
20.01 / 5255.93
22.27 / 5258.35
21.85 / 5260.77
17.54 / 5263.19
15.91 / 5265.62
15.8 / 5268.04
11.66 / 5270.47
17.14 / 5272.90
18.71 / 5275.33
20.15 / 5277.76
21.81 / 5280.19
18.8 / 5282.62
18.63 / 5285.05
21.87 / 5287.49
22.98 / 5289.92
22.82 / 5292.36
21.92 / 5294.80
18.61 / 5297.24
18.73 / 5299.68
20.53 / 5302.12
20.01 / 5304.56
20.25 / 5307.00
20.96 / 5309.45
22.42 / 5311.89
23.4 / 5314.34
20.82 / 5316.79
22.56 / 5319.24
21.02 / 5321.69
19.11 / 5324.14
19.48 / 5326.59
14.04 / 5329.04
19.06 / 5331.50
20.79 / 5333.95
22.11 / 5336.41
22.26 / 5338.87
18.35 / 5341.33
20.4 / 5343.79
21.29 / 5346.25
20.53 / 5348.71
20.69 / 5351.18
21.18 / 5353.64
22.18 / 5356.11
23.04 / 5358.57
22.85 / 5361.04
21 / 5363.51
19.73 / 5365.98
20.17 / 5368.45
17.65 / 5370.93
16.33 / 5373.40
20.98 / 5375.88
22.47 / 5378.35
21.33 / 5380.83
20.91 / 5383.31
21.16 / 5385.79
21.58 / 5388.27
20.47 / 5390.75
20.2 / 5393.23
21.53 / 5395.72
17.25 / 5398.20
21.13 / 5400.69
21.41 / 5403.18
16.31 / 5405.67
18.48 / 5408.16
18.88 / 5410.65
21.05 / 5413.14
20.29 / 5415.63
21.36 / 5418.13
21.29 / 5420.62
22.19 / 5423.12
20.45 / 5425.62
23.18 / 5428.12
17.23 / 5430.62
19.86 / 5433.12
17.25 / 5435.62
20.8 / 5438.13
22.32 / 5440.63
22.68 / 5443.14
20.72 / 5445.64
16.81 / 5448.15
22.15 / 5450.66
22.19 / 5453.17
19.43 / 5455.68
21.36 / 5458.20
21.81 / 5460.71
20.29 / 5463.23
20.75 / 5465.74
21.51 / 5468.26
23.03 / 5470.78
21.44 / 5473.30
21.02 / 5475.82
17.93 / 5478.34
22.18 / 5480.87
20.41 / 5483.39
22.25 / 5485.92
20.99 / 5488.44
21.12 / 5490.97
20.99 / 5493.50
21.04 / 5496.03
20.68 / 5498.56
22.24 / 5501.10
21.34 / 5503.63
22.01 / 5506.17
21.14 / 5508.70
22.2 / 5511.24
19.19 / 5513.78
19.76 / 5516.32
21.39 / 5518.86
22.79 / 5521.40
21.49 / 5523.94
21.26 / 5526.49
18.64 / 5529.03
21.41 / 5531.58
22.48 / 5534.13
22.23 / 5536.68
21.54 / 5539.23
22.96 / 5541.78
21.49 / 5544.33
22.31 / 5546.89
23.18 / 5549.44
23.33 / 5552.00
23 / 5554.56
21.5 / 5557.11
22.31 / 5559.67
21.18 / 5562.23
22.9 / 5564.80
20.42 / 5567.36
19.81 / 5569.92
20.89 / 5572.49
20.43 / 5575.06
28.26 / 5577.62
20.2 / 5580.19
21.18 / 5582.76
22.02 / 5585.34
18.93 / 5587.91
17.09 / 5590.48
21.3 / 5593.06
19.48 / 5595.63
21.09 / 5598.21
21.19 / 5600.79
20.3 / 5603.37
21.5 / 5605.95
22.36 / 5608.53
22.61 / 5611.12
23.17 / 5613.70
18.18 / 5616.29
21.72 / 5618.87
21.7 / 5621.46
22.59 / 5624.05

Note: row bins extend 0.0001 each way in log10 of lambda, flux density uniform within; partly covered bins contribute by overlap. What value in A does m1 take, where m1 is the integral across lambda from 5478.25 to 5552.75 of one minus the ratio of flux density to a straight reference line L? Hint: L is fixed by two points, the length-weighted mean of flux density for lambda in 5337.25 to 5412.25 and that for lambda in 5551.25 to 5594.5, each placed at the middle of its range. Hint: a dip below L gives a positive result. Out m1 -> -1.1 A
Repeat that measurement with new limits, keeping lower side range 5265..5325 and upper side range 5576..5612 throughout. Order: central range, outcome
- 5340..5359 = -0.7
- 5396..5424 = 0.6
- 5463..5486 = -0.4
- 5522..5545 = -0.6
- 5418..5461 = -0.3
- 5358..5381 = -0.2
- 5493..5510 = -0.4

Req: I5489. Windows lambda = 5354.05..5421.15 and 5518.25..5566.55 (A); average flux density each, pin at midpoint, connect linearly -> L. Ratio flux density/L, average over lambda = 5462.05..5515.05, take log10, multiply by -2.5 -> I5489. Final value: 0.01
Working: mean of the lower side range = 20.4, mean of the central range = 21.1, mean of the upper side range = 22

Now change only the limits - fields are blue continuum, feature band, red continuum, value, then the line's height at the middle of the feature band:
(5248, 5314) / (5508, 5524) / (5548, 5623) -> 0.00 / 21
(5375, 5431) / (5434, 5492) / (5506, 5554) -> 0.01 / 21.1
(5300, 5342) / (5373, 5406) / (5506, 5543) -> 0.02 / 20.7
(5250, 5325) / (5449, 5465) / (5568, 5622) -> -0.03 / 20.6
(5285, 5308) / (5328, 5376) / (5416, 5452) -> 0.02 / 20.7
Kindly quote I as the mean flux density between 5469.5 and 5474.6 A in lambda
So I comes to 22.2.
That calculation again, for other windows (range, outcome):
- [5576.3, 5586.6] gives 22.9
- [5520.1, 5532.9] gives 21.1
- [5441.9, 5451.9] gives 20.6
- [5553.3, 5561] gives 22.3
